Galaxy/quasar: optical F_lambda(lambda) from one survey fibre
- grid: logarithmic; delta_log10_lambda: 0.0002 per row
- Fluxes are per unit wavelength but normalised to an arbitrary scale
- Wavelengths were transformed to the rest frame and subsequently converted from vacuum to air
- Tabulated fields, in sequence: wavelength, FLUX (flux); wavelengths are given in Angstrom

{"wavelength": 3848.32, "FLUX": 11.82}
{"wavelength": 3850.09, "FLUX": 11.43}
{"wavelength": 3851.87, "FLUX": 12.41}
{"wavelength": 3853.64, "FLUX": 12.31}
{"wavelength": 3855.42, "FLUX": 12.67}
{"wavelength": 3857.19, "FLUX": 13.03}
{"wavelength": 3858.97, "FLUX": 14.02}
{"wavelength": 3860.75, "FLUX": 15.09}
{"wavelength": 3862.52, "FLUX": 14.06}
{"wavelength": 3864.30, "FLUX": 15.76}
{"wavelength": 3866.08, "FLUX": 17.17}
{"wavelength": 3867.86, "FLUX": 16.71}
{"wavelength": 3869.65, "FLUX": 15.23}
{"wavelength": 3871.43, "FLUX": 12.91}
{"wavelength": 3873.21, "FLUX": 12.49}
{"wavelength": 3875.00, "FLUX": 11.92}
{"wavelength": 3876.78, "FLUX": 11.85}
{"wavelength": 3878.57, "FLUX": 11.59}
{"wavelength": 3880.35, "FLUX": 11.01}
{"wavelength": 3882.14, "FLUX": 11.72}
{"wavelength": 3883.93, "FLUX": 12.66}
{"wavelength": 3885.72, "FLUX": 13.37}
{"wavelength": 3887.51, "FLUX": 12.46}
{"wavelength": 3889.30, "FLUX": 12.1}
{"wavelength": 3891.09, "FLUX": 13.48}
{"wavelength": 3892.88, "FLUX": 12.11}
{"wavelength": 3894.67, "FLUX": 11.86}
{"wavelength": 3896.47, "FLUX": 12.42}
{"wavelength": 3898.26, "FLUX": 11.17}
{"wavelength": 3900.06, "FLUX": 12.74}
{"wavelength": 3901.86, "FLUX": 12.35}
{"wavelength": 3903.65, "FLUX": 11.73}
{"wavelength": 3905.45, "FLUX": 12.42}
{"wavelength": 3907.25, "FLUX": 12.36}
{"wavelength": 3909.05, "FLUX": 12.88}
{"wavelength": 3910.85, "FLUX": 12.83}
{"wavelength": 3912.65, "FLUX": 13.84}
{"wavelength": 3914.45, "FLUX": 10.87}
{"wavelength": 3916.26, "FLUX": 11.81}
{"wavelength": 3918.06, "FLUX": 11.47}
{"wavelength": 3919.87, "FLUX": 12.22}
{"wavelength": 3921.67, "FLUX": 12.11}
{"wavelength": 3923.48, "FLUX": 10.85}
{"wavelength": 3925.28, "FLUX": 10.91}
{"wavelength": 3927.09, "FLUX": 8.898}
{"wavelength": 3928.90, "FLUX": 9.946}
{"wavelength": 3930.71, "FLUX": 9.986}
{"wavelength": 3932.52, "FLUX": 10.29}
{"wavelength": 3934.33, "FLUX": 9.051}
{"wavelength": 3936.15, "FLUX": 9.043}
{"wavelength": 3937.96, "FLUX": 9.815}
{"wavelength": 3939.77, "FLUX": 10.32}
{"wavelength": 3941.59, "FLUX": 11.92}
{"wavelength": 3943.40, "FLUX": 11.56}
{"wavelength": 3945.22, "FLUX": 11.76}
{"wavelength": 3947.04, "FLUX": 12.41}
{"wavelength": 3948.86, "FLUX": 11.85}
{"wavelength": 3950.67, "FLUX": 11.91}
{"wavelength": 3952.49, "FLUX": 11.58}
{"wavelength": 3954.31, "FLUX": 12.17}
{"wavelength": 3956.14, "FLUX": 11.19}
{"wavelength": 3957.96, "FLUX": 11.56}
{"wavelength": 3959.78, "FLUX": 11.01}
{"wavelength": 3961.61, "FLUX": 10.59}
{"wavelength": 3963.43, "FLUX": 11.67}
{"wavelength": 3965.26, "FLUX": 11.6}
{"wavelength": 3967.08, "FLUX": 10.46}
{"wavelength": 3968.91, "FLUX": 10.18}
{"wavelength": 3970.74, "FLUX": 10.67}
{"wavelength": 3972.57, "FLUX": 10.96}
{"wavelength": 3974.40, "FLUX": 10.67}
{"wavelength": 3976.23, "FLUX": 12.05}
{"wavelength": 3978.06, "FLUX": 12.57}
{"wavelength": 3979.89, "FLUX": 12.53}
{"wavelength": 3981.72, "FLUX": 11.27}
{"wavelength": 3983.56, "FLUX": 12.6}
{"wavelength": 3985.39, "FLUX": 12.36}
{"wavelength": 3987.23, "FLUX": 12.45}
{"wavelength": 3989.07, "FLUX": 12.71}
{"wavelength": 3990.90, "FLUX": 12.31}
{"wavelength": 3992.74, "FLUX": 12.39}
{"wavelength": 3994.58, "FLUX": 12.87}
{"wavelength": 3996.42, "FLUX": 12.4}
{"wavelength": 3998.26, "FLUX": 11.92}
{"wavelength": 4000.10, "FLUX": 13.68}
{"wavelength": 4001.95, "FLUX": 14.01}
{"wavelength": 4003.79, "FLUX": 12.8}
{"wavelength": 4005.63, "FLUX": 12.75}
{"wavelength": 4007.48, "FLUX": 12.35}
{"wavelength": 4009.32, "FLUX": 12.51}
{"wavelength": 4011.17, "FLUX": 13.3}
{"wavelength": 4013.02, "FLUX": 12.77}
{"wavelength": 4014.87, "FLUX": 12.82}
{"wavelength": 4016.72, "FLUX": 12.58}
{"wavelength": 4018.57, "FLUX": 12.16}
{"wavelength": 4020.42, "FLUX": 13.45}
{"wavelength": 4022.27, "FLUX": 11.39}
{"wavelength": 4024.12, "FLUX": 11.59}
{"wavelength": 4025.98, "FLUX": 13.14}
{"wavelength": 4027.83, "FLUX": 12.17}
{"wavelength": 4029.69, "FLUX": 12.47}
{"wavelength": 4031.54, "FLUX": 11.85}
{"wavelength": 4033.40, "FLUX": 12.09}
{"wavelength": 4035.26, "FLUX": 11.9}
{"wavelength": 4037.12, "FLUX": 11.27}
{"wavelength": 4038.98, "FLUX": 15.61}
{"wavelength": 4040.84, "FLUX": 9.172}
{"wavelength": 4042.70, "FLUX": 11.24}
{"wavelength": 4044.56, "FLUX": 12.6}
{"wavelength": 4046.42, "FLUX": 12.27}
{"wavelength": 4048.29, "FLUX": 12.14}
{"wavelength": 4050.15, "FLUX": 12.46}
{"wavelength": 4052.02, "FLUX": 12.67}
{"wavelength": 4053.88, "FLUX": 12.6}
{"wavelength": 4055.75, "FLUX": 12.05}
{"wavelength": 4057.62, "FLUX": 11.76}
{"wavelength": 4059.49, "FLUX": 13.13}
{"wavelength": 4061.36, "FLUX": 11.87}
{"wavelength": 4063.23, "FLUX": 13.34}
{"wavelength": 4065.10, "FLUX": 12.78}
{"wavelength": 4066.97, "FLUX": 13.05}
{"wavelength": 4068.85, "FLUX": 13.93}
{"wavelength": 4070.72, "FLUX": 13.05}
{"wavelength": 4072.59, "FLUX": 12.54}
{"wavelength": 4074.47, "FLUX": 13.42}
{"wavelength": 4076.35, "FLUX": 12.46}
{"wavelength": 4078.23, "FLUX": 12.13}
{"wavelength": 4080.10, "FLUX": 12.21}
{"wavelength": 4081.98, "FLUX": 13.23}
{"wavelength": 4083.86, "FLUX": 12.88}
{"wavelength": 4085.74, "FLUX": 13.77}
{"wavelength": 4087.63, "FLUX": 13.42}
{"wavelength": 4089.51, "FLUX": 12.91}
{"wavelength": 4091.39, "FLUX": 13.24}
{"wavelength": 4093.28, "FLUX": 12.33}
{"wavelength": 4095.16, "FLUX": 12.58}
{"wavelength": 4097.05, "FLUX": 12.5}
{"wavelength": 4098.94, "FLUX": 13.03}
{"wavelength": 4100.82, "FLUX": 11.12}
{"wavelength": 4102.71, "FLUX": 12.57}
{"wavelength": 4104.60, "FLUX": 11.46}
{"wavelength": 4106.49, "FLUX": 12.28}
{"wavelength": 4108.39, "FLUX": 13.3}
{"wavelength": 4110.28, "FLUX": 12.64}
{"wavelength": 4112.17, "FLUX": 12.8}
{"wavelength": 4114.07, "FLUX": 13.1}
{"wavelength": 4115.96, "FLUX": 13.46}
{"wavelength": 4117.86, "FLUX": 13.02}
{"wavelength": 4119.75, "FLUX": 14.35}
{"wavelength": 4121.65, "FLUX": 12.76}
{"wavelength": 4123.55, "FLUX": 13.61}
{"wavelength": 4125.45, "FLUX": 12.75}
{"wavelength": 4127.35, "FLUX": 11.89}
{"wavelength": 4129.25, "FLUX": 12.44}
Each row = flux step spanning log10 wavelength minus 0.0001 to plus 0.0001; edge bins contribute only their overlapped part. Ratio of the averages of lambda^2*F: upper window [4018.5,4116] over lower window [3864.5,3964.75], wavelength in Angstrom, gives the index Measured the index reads 1.14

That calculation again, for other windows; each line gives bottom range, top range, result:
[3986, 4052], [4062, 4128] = 1.07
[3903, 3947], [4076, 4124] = 1.25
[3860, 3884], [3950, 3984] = 0.88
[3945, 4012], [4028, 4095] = 1.09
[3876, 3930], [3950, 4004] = 1.04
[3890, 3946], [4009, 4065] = 1.15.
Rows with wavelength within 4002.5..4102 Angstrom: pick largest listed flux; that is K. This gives 15.61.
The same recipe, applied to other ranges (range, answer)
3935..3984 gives 12.6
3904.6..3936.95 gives 13.84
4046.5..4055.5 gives 12.67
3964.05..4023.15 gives 14.01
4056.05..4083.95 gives 13.93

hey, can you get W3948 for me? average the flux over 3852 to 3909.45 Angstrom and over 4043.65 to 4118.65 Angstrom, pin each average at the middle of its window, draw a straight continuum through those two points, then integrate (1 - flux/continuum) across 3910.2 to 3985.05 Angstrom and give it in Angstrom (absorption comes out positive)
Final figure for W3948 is 9.5 Angstrom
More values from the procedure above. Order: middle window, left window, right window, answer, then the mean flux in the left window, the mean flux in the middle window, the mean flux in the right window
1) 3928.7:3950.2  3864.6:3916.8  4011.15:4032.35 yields 3.25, 12.7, 10.7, 12.4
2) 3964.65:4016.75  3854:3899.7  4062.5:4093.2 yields 3.32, 13.1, 12.2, 13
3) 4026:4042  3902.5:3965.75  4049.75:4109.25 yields 0.19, 11.3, 12.1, 12.7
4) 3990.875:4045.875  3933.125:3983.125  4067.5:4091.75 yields -1.64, 11.2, 12.5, 13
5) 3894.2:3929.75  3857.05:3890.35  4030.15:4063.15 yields 3.72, 13.4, 11.8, 12.2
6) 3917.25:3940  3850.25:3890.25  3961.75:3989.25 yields 3.63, 13.3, 10.4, 11.6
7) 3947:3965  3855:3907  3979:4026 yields 1.68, 13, 11.6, 12.6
